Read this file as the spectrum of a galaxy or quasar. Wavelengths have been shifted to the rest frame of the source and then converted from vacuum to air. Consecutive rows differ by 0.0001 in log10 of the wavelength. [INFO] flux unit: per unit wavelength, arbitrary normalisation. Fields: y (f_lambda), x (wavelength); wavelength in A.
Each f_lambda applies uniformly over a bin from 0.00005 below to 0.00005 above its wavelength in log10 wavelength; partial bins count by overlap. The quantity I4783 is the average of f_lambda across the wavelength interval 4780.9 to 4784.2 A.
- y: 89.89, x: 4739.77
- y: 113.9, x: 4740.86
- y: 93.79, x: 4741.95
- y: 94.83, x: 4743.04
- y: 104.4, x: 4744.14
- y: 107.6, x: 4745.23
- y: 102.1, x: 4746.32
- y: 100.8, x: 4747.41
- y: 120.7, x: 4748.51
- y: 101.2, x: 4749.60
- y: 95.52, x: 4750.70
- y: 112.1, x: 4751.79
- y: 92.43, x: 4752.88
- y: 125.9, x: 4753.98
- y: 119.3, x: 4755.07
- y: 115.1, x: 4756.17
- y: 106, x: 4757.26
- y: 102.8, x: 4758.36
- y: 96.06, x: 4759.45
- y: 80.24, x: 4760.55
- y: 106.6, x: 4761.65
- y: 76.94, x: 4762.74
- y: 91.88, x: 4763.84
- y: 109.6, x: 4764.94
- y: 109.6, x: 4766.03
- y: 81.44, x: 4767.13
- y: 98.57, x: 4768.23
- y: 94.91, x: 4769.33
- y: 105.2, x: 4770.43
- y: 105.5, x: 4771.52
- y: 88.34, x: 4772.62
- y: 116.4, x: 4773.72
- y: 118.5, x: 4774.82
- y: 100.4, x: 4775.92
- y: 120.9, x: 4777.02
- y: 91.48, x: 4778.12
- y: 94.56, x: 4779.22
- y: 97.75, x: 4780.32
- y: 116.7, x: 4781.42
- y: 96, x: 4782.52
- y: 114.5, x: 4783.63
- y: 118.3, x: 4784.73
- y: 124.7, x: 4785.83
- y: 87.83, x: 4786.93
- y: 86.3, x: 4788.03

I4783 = 109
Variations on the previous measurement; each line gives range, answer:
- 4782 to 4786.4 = 113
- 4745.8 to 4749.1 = 108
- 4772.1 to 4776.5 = 106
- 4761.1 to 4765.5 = 96.4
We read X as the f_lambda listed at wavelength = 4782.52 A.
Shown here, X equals 96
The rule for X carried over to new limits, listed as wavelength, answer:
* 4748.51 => 120.7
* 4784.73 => 118.3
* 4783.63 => 114.5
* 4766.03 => 109.6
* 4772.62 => 88.34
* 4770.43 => 105.2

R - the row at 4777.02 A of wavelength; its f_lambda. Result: 120.9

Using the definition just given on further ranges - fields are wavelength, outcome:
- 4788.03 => 86.3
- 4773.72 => 116.4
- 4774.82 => 118.5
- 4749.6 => 101.2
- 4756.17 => 115.1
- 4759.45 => 96.06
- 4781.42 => 116.7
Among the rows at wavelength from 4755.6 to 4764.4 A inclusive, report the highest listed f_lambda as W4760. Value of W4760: 115.1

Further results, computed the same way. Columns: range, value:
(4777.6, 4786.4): 124.7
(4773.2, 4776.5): 118.5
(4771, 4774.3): 116.4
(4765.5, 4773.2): 109.6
